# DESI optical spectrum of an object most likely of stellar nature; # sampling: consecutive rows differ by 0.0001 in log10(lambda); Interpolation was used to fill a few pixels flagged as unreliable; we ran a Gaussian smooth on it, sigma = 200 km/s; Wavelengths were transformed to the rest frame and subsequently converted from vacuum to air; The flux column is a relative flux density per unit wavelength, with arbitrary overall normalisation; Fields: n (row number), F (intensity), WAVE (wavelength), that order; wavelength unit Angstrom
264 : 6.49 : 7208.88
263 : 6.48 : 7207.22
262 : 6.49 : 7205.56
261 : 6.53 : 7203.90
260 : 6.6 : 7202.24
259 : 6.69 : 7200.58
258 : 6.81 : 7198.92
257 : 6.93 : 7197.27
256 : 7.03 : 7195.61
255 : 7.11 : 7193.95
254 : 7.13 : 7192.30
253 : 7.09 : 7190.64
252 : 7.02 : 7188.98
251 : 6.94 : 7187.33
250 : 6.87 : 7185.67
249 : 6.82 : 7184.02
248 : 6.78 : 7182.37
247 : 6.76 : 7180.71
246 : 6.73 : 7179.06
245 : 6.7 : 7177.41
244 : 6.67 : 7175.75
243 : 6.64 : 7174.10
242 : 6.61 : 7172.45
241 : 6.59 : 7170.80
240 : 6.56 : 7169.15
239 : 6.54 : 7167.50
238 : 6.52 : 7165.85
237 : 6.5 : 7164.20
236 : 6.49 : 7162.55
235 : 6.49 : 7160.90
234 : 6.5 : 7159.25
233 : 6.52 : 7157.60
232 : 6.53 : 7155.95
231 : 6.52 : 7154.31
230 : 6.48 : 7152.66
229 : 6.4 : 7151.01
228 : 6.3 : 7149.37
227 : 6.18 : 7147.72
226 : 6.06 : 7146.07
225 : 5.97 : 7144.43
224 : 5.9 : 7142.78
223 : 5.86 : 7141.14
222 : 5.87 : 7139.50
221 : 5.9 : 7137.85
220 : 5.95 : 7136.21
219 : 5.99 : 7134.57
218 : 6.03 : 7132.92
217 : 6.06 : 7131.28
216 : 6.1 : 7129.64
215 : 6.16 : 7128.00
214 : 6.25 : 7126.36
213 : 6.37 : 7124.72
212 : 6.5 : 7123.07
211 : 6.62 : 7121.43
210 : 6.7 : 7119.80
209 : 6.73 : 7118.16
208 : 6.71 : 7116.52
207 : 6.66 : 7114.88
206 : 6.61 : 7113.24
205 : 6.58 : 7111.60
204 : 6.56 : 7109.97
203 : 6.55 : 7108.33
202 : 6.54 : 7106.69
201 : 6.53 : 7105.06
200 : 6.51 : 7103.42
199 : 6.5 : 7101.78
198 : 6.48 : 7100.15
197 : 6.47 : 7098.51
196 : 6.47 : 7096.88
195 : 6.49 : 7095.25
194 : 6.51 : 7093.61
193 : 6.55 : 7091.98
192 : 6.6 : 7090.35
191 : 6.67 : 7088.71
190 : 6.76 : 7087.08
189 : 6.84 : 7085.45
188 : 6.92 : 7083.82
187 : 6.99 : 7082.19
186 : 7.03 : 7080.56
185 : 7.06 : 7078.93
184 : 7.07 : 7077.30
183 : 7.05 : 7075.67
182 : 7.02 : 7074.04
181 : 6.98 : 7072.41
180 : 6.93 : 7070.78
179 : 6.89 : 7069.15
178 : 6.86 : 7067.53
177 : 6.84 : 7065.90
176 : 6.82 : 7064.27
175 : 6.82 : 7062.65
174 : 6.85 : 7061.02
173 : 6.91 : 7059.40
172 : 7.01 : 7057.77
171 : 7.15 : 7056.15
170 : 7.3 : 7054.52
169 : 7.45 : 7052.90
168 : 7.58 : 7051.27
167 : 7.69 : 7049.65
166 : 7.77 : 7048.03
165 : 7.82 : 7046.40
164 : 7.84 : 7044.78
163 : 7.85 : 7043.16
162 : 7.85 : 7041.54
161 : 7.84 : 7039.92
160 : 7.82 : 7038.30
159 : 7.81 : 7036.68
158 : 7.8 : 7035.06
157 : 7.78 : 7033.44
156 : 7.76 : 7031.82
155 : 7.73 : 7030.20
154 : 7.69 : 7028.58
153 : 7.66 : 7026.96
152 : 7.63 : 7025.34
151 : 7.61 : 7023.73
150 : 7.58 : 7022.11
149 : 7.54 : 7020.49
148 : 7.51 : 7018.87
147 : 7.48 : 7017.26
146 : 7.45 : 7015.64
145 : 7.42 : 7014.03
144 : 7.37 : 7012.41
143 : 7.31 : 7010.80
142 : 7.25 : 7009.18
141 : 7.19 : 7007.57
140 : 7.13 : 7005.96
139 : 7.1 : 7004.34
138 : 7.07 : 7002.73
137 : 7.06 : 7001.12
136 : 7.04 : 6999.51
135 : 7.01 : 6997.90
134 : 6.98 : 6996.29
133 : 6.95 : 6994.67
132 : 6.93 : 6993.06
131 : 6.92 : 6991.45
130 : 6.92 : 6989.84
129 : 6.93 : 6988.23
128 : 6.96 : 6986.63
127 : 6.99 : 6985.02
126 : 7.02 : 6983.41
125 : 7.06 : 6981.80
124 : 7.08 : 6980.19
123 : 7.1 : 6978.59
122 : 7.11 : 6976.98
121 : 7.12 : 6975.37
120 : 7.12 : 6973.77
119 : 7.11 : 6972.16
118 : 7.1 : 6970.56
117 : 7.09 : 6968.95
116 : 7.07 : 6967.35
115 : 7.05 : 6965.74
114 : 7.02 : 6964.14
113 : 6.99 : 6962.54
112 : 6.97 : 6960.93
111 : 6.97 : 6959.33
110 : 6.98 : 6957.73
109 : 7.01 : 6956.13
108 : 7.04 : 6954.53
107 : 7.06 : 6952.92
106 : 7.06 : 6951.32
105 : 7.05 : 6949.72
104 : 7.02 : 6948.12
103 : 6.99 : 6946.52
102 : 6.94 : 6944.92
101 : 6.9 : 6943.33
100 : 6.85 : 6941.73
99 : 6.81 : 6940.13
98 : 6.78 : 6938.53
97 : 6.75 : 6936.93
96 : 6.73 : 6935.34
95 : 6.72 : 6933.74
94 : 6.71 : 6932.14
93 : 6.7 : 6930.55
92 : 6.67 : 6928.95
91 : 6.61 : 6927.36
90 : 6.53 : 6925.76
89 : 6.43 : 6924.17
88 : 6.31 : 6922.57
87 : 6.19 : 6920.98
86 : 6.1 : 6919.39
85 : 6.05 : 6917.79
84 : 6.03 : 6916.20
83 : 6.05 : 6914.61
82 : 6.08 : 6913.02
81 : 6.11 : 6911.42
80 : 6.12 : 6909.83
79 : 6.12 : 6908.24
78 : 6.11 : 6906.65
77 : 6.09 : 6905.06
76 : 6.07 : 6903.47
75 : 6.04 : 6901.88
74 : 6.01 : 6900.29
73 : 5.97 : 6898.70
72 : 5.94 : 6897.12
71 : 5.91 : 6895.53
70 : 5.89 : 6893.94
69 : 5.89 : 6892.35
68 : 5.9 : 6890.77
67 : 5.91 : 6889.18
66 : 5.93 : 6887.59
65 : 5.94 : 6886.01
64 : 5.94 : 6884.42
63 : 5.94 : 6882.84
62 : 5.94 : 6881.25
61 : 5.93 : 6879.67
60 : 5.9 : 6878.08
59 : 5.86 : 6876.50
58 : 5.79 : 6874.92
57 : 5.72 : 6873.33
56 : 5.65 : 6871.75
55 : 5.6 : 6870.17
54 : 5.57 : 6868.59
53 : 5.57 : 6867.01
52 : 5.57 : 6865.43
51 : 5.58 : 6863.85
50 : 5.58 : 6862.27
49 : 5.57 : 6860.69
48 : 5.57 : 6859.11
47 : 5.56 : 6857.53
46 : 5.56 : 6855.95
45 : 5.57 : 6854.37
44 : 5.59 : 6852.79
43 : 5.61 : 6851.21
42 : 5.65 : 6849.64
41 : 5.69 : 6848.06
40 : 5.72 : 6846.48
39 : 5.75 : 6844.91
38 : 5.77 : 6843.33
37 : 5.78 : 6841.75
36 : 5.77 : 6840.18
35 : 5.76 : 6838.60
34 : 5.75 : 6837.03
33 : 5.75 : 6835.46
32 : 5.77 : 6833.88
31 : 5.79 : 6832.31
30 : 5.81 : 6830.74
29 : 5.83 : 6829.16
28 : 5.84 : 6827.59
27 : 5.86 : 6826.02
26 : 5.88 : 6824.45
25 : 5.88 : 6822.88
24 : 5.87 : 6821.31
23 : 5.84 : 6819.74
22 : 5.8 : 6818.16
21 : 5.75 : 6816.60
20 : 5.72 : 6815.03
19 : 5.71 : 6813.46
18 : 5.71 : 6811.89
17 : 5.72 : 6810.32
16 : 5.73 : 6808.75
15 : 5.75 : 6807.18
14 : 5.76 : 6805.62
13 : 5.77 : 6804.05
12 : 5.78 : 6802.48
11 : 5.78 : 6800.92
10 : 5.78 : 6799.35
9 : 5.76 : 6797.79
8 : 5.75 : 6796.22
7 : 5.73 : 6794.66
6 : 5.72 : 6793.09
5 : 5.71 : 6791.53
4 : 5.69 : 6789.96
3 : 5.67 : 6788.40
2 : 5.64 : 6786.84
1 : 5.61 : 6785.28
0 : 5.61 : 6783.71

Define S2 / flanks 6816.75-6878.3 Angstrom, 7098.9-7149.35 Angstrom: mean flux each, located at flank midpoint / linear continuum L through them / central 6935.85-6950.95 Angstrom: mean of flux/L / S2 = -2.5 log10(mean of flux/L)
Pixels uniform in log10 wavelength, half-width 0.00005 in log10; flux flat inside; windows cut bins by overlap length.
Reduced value -0.166 mag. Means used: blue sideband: 5.72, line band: 6.9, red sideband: 6.31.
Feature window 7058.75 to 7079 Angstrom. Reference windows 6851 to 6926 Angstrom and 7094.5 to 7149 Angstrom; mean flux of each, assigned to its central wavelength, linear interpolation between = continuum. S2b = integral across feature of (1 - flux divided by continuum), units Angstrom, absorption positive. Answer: -2.27 Angstrom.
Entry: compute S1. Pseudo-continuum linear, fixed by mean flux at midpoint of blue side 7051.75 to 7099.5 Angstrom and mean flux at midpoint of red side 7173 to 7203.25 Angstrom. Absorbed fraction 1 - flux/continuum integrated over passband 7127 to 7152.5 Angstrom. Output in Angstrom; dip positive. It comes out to 3.0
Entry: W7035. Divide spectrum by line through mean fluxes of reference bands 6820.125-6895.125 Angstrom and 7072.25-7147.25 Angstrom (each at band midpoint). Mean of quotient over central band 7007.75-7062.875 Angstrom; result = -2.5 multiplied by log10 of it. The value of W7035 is -0.20 mag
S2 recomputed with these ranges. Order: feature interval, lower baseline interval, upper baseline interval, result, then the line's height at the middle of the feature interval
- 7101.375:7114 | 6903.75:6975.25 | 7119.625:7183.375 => -0.019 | 6.43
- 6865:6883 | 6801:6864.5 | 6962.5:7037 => 0.065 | 6.1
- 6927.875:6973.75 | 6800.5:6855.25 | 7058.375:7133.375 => -0.127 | 6.17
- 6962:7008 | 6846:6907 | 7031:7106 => -0.082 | 6.53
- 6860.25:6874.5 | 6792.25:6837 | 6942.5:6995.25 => 0.110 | 6.2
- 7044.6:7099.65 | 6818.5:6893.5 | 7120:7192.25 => -0.122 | 6.25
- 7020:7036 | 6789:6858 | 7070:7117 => -0.185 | 6.48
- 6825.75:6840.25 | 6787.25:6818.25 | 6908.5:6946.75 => 0.024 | 5.92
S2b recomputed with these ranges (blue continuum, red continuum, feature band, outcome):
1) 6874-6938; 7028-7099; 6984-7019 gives -1.8 Angstrom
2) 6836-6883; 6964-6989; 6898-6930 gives 0.7 Angstrom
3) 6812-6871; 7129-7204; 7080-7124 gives -1.9 Angstrom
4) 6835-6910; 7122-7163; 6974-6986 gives -2.2 Angstrom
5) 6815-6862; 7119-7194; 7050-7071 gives -2.7 Angstrom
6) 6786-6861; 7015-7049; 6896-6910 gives 1.0 Angstrom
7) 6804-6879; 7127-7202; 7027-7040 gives -3.3 Angstrom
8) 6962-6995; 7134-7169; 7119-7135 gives 0.2 Angstrom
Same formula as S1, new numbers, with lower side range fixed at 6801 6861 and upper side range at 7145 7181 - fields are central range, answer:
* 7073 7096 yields -1.8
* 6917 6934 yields -1.4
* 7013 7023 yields -2.1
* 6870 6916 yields -0.5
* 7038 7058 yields -4.4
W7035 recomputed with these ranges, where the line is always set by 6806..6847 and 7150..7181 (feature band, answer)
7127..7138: 0.08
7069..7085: -0.10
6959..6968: -0.15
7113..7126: -0.02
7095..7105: -0.01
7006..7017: -0.18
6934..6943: -0.13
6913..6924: -0.03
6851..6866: 0.05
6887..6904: 0.00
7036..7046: -0.24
